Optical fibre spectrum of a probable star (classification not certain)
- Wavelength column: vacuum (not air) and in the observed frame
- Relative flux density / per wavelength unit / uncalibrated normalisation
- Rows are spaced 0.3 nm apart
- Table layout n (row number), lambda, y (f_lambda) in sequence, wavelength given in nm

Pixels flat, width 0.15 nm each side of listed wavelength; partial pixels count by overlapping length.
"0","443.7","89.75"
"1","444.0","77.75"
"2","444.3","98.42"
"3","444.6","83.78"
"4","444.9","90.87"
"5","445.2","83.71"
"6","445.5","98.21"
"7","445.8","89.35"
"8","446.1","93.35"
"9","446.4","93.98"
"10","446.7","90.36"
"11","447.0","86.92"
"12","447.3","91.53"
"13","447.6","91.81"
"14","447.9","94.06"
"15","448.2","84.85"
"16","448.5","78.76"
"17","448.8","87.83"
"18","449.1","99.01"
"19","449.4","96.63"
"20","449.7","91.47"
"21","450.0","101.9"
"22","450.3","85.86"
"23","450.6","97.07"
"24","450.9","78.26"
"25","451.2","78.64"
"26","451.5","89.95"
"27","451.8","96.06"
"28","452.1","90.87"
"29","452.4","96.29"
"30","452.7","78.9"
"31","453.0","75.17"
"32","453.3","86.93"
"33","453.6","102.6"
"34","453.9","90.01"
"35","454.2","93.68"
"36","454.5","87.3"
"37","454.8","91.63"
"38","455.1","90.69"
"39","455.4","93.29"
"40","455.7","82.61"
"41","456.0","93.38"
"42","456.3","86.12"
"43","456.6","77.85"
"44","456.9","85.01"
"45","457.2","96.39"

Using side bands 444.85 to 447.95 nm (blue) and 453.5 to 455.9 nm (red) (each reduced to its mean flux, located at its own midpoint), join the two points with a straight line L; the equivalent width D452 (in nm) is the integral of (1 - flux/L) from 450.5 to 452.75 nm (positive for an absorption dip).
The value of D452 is 0.07 nm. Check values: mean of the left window 91.2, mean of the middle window 88.5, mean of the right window 91.3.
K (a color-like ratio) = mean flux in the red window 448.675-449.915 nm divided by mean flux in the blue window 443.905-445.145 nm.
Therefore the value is 1.1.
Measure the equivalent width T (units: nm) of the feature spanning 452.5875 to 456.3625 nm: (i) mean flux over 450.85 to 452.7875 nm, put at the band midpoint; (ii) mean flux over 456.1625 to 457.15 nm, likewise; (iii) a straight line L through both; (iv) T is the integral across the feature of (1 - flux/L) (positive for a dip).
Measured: -0.131 nm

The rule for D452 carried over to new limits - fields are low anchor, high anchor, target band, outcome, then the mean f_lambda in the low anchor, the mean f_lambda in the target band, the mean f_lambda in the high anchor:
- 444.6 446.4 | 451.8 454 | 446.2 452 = -0.02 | 90.7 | 90.3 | 89.2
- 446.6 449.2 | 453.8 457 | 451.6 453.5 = 0.02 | 89.3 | 87.8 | 88.3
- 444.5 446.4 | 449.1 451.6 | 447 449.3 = 0.02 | 90.4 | 89.7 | 90.5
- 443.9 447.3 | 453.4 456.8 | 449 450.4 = -0.08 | 90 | 95.2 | 89.8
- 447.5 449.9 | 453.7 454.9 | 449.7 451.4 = 0.04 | 90.8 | 88.7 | 91.1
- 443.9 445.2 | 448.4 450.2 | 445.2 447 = -0.05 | 87.6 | 91.8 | 92.8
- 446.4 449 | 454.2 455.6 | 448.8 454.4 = -0.04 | 88.8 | 90.4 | 90.8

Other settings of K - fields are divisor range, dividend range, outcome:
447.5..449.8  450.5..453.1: 0.96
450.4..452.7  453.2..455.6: 1.04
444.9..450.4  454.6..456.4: 0.98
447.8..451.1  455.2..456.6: 0.97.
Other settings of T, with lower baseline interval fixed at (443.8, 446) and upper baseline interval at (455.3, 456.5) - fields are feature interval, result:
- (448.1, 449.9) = -0.031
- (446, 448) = -0.062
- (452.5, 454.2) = 0.015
